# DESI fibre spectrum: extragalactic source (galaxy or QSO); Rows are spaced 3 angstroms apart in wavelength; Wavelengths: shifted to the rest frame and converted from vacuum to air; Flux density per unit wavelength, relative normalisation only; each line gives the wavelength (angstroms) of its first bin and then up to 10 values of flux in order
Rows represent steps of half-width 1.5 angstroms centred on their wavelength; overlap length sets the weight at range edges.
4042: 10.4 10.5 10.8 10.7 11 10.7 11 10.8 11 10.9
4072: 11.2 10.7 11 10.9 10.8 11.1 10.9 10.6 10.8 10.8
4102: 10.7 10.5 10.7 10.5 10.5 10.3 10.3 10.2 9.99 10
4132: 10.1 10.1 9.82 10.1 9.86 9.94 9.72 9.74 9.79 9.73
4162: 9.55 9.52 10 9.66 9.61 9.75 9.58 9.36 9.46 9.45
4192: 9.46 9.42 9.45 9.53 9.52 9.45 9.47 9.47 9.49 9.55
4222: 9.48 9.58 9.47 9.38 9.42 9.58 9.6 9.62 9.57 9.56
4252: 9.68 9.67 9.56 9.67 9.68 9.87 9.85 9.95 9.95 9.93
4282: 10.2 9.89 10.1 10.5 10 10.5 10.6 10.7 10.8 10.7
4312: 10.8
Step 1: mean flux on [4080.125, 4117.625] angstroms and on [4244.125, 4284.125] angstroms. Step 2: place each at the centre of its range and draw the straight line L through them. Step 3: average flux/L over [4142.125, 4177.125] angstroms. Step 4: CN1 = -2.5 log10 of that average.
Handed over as 0.07 mag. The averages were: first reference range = 10.7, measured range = 9.74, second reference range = 9.78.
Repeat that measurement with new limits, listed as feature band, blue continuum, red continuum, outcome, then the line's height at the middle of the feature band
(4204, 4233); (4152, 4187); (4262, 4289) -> 0.03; 9.78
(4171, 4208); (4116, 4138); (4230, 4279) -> 0.04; 9.9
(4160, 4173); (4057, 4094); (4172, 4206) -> 0.01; 9.79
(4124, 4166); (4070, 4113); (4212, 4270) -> 0.05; 10.4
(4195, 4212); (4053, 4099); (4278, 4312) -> 0.12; 10.6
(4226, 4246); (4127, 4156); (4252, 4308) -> 0.06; 10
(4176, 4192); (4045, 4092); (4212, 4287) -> 0.07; 10.1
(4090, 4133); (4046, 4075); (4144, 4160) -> -0.02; 10.3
